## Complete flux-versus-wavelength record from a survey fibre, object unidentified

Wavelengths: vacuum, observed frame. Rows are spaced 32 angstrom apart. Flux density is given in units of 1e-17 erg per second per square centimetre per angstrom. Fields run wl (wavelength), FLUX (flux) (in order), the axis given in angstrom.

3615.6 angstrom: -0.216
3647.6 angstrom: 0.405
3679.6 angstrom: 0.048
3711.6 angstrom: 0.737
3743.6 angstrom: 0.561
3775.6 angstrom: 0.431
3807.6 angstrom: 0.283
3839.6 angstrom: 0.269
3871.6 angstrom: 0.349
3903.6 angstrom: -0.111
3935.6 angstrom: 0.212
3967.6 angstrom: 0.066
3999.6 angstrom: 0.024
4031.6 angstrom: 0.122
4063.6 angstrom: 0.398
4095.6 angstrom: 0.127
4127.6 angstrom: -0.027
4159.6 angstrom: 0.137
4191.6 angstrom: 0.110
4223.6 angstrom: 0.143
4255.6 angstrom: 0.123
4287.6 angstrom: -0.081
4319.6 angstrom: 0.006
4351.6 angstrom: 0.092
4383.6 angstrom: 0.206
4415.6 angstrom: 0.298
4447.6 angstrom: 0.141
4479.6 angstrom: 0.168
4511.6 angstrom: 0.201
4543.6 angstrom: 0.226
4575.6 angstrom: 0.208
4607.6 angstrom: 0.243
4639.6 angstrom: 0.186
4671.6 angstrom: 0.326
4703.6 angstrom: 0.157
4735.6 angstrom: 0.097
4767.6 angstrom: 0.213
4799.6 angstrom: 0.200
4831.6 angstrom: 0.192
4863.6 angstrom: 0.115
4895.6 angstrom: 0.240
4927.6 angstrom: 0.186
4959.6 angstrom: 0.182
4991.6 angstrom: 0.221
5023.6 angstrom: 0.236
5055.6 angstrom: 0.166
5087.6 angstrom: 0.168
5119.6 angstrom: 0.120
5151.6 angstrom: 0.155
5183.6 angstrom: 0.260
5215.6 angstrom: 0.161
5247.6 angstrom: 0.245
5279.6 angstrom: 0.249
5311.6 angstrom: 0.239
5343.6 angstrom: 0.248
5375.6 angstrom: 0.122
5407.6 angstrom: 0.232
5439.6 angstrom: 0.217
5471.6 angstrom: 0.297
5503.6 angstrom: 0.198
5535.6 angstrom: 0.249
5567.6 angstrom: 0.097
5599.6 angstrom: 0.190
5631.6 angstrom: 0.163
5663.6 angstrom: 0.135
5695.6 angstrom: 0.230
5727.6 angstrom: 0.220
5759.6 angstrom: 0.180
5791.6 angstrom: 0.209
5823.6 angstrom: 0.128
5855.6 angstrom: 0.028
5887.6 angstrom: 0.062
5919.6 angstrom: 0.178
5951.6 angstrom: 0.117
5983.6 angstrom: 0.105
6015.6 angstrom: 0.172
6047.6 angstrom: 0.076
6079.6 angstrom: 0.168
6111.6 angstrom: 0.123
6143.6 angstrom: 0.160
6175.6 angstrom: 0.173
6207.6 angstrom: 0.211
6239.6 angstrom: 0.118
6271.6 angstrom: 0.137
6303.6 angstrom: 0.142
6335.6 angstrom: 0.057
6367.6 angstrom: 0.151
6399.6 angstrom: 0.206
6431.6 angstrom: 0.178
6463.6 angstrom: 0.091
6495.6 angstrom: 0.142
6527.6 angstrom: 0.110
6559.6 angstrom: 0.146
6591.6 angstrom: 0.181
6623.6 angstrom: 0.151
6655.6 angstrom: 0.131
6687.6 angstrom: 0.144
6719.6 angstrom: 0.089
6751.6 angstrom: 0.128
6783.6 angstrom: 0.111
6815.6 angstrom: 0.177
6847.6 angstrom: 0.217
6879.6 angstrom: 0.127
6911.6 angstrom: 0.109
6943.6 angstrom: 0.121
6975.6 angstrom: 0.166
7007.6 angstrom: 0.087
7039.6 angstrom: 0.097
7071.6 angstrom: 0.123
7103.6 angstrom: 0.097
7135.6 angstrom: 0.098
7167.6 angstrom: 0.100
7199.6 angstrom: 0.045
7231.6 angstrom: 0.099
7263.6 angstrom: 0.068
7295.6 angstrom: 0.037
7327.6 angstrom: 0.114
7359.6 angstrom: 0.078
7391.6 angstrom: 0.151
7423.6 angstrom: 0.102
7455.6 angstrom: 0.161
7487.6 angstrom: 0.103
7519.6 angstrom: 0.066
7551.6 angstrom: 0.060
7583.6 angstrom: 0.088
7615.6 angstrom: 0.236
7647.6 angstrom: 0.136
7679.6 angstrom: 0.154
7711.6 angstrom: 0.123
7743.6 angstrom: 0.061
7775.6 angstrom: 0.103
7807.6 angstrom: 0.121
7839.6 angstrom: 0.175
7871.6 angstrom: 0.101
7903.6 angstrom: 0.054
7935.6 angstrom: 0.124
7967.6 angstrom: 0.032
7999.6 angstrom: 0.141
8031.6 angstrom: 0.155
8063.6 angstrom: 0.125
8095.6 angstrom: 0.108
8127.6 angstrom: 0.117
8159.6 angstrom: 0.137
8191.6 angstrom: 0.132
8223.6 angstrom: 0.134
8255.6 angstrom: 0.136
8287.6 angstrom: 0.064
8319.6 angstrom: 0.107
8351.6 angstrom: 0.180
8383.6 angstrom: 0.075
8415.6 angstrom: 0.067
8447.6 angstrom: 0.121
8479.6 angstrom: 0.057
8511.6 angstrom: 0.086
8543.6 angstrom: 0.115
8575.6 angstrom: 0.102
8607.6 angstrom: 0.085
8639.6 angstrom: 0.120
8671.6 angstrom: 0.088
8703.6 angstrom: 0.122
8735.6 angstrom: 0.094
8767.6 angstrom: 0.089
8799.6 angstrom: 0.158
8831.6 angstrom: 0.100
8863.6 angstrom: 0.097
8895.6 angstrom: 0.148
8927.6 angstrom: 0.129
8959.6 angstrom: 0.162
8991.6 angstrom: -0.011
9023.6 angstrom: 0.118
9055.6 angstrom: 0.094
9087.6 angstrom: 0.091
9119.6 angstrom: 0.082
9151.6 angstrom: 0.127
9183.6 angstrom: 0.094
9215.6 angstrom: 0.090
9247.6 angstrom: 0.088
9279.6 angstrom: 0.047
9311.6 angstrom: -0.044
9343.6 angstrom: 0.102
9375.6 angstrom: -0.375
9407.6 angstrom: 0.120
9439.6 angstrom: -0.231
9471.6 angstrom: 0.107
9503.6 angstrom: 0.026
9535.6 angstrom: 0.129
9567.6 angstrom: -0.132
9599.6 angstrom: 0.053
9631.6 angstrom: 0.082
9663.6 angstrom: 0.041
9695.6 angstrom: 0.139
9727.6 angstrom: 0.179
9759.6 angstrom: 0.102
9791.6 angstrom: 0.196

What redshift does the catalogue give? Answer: 0.179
